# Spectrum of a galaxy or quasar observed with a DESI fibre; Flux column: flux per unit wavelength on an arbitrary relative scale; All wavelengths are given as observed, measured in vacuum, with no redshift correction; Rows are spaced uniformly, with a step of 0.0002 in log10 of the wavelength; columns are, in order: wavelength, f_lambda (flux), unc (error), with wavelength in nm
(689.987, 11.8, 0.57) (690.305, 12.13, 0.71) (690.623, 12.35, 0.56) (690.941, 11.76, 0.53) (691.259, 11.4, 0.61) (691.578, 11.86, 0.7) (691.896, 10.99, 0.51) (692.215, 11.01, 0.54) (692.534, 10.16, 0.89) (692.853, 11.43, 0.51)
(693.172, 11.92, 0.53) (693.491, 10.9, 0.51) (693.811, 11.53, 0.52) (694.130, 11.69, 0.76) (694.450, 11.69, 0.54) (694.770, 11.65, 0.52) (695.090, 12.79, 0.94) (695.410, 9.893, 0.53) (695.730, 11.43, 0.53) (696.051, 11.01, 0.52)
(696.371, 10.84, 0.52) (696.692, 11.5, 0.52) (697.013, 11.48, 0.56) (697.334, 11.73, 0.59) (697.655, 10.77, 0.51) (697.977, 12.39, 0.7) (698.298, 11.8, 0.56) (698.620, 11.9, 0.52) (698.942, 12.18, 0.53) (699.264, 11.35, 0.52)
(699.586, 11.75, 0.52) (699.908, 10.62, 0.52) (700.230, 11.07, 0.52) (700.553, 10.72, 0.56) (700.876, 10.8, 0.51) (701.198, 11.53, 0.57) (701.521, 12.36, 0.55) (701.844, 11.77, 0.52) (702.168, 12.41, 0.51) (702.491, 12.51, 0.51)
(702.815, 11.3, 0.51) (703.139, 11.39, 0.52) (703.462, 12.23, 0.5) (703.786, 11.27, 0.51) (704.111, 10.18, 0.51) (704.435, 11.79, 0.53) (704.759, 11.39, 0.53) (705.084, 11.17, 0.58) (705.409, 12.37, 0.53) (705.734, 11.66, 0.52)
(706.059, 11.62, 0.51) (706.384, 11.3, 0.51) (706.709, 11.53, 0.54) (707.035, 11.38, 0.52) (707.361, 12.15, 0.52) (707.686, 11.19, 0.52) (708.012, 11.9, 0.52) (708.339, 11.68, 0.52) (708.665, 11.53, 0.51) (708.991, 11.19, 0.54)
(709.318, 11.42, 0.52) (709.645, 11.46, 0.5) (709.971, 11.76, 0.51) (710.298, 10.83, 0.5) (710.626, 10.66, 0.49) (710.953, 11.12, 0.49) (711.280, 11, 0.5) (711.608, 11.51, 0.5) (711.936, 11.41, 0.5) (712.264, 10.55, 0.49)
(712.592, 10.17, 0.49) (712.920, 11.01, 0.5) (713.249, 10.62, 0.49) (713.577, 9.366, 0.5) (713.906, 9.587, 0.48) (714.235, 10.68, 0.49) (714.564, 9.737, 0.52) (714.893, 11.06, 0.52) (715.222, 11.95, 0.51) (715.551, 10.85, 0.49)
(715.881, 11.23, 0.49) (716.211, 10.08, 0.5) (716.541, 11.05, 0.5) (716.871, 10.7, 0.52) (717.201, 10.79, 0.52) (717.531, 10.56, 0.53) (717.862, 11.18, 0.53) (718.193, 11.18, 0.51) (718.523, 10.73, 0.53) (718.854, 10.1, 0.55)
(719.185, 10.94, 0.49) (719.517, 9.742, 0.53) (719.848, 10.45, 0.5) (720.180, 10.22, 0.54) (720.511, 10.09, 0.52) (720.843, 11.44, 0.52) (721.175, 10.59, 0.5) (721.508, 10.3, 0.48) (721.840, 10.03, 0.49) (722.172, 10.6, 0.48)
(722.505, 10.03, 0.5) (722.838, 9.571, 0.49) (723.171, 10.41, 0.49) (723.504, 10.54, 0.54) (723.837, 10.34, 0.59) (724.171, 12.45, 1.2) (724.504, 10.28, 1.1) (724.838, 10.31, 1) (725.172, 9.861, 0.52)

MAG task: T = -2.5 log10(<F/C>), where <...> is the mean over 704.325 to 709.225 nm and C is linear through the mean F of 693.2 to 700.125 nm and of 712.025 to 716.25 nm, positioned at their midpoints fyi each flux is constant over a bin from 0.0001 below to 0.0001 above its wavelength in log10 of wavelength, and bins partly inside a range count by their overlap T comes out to -0.06 mag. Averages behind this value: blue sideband 11.5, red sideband 10.6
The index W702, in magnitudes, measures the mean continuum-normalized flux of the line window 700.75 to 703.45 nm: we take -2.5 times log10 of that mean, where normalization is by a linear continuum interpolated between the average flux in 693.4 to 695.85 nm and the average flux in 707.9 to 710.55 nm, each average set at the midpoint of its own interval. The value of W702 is -0.03 mag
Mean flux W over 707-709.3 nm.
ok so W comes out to 11.6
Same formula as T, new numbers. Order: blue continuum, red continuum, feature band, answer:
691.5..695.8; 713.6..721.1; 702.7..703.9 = -0.05 mag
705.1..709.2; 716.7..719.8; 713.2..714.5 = 0.11 mag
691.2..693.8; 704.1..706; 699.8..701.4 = 0.04 mag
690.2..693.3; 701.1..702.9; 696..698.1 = 0.03 mag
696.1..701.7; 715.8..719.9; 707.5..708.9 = -0.05 mag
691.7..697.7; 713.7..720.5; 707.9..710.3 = -0.06 mag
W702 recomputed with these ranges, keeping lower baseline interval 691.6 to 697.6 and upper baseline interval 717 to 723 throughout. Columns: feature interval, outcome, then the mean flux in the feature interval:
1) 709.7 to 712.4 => -0.035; 11.1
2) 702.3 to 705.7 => -0.054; 11.6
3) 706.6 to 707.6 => -0.073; 11.7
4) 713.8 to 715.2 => 0.019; 10.5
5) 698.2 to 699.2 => -0.068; 11.9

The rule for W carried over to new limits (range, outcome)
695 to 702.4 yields 11.5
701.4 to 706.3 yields 11.7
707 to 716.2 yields 11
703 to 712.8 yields 11.4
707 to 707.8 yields 11.6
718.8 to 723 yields 10.3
